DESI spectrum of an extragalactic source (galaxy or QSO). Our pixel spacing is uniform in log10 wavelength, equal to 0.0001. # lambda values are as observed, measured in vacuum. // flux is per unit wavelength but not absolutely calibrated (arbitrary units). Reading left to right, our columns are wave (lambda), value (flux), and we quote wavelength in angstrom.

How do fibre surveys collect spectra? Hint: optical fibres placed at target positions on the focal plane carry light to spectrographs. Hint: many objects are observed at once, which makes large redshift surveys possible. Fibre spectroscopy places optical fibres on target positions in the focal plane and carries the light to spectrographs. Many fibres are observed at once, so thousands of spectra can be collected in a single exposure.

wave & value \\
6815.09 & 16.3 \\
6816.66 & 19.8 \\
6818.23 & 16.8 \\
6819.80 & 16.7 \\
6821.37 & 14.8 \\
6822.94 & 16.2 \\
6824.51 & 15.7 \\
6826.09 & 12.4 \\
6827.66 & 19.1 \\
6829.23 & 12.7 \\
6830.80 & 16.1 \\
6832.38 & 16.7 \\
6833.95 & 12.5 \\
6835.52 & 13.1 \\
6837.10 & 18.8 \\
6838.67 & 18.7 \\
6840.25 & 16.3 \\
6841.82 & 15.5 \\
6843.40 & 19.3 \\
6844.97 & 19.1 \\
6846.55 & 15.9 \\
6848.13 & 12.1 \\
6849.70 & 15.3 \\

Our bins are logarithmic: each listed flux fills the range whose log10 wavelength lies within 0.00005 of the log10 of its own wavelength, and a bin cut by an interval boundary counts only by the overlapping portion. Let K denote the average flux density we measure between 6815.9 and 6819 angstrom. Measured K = 18.3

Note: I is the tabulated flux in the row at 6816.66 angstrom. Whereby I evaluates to 19.8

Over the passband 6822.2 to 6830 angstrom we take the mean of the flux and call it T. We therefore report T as 15.2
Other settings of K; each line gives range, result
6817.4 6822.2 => 16.1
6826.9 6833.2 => 16.1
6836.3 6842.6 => 17.3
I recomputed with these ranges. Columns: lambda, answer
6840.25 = 16.3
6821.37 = 14.8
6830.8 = 16.1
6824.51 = 15.7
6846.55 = 15.9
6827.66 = 19.1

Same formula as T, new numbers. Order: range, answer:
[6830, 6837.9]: 15.4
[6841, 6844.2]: 17.4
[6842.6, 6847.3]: 18.1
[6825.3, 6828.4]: 15.7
